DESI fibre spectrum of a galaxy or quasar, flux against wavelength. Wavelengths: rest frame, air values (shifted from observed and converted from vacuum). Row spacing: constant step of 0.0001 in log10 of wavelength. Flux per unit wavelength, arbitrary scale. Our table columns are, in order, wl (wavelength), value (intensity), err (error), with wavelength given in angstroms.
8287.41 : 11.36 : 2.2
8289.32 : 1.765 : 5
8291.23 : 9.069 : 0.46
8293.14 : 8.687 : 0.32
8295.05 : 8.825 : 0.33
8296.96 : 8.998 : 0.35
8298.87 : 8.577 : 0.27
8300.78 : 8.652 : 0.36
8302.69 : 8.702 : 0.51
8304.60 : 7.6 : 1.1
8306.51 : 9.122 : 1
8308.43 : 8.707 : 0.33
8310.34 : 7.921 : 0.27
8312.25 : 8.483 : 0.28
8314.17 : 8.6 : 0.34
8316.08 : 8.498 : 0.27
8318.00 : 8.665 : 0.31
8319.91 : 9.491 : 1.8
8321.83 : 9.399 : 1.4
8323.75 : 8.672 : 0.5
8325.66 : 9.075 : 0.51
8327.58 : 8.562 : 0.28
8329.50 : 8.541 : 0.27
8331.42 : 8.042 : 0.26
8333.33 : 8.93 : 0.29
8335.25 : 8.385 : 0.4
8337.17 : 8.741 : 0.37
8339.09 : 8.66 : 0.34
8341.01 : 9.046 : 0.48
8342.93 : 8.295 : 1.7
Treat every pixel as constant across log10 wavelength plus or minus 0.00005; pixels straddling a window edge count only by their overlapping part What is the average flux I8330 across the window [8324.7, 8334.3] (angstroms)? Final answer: 8.64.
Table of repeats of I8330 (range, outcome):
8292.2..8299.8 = 8.77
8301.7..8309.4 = 8.53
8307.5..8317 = 8.45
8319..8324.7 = 9.17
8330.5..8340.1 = 8.56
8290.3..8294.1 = 8.87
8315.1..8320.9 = 8.89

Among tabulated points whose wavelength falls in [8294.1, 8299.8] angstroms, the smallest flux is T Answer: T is 8.577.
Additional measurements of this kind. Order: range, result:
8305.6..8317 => 7.921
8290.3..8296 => 8.687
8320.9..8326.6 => 8.672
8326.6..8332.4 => 8.042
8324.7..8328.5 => 8.562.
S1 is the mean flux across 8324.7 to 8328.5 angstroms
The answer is 8.83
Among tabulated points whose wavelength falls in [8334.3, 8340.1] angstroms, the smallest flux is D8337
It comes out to 8.385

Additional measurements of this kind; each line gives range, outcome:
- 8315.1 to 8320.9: 8.498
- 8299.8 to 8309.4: 7.6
